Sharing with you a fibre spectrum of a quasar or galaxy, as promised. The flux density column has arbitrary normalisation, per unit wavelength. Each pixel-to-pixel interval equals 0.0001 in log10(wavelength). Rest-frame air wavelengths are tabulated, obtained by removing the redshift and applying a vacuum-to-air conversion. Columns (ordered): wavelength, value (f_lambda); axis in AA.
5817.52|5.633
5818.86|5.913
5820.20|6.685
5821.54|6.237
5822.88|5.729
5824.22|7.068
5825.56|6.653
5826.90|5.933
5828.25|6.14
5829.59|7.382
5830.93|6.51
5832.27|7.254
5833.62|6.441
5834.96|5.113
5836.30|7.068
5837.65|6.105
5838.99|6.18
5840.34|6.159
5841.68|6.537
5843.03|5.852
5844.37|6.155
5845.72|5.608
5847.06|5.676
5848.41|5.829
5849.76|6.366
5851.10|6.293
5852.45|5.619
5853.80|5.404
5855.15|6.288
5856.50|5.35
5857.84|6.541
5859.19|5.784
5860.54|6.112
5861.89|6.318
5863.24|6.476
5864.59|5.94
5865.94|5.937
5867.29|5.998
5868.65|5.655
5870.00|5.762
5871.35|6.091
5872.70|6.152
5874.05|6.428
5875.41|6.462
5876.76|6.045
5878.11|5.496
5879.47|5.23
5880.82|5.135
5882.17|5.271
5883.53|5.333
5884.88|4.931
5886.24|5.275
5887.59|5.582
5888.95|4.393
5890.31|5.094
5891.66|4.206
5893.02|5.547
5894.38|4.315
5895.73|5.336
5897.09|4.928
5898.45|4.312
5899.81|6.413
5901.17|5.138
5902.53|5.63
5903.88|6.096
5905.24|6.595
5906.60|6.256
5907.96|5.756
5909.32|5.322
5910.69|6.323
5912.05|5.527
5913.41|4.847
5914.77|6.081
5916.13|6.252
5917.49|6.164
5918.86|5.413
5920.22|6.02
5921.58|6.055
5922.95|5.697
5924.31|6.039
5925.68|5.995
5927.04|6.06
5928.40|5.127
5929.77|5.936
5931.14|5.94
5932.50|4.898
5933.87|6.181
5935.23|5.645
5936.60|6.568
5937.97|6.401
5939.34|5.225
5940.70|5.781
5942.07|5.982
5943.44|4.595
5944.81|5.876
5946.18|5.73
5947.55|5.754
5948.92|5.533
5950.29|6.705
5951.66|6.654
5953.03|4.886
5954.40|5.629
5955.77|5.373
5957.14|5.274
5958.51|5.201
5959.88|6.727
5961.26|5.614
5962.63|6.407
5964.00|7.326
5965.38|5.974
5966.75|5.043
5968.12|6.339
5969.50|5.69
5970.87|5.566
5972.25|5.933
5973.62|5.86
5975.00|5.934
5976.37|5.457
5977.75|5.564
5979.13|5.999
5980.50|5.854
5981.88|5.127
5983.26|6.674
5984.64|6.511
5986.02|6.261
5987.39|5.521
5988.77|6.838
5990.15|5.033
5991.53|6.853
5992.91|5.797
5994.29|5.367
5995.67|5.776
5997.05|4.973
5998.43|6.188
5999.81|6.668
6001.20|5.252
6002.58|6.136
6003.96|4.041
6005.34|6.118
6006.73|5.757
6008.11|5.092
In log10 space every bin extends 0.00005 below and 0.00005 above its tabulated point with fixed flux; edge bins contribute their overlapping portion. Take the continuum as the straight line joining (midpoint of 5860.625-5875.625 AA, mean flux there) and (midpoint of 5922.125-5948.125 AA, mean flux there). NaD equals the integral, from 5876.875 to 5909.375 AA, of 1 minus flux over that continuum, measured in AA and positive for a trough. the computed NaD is 3.5 AA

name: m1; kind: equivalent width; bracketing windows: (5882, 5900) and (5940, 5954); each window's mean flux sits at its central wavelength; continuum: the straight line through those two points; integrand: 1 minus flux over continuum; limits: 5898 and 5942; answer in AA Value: -3.42 AA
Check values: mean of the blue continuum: 5.02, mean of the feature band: 5.81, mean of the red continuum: 5.75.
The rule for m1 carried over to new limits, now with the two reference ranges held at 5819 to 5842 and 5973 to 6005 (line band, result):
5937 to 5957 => 0.84 AA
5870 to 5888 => 1.66 AA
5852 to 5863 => 0.62 AA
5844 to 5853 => 0.58 AA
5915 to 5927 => 0.21 AA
